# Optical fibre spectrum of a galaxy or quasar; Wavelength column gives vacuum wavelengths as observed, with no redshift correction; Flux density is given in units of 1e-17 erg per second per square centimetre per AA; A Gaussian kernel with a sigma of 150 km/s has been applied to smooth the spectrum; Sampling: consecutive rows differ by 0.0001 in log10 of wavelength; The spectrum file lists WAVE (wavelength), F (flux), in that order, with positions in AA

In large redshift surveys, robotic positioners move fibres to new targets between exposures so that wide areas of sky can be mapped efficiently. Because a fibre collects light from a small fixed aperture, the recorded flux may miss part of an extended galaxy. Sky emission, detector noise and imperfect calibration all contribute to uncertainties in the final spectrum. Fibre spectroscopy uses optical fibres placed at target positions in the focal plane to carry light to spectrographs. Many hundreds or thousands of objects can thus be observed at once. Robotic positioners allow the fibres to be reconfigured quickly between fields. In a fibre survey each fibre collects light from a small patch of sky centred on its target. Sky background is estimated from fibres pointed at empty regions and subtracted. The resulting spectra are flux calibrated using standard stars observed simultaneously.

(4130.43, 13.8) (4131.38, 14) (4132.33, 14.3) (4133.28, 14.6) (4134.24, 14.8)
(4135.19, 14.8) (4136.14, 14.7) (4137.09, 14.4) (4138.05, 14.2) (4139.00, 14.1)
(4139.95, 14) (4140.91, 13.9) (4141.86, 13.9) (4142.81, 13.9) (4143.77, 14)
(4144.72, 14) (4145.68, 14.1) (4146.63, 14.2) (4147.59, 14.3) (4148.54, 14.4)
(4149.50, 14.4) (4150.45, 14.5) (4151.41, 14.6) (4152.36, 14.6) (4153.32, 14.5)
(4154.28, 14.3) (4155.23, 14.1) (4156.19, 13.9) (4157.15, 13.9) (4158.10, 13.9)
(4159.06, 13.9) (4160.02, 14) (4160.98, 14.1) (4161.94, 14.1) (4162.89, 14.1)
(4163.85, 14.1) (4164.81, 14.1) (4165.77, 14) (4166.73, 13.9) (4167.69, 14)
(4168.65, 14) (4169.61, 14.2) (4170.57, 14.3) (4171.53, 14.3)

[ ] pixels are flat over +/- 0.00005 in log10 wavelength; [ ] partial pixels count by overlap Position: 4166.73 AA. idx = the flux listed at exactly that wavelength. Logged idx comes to 13.9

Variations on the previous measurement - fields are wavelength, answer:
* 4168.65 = 14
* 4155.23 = 14.1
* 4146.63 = 14.2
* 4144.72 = 14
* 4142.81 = 13.9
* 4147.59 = 14.3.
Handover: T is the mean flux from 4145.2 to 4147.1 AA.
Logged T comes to 14.2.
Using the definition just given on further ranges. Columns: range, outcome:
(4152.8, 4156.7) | 14.2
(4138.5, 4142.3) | 14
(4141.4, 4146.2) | 14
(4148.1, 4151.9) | 14.5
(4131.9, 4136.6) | 14.6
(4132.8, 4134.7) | 14.6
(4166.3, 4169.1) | 14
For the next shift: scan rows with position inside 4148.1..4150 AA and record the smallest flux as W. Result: 14.4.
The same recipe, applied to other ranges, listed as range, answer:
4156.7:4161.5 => 13.9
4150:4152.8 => 14.5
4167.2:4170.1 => 14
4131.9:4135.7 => 14.3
